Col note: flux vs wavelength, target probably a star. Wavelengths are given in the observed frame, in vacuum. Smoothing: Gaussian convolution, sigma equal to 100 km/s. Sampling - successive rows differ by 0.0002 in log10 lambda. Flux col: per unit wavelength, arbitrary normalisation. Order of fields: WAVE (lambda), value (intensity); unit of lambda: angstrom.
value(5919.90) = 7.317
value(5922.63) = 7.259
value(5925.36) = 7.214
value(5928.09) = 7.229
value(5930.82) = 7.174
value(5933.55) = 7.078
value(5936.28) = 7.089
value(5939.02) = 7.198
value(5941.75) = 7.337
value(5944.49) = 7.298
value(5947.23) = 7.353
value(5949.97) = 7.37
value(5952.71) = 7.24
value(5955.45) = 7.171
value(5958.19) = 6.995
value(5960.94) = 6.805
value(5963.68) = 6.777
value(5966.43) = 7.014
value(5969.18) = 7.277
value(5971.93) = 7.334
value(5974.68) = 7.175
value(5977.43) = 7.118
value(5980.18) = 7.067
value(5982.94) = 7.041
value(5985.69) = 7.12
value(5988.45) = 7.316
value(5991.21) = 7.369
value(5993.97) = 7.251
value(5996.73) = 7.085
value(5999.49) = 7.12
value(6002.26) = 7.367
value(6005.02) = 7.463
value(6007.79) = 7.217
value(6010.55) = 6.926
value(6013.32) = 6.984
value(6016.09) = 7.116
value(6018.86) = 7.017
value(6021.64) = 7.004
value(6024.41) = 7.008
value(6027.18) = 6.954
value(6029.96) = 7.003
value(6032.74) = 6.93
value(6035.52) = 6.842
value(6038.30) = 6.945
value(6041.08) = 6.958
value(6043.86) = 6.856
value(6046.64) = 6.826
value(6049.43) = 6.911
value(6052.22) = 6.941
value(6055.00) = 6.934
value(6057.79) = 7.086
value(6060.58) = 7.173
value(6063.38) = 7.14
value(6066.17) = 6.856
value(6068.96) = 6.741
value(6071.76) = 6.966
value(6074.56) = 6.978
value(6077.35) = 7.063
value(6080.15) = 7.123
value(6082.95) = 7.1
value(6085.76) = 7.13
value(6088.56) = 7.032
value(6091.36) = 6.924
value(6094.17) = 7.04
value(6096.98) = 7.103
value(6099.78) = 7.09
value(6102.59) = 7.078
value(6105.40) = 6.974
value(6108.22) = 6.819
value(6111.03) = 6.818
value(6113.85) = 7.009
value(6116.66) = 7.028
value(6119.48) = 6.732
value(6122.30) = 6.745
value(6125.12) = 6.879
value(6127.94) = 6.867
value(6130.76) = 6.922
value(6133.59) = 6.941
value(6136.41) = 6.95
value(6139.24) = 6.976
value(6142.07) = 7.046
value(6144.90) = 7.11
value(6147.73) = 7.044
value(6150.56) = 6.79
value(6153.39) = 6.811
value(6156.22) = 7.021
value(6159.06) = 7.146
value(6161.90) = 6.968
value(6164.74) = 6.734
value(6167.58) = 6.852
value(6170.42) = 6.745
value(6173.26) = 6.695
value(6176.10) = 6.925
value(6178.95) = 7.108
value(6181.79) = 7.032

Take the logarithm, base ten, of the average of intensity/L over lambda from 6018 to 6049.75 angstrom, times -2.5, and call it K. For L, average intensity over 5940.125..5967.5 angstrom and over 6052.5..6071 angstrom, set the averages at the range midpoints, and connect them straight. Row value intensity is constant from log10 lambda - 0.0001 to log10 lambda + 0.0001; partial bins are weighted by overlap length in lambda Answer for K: 0.01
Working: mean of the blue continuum 7.14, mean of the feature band 6.94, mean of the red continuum 6.99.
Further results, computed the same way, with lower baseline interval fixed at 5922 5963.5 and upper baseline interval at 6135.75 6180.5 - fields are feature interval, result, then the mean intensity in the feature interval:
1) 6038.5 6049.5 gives 0.03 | 6.89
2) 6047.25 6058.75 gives 0.02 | 6.95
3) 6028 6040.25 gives 0.02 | 6.93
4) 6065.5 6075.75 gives 0.02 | 6.88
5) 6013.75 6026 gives 0.01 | 7.03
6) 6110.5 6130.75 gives 0.02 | 6.87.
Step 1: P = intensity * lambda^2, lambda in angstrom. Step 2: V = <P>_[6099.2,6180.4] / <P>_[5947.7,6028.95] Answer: 1.02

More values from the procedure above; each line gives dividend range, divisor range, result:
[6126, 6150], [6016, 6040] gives 1.04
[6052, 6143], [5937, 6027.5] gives 1.01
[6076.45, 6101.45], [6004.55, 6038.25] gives 1.03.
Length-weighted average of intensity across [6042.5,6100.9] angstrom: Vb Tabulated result 7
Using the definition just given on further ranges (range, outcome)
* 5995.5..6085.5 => 7.02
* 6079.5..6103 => 7.07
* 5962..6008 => 7.18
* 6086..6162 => 6.96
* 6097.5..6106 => 7.07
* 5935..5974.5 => 7.16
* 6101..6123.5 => 6.9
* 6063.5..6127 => 6.97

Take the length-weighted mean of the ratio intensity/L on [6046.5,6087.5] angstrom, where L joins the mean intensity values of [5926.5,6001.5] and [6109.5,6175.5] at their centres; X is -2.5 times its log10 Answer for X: 0.00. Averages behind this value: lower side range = 7.16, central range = 7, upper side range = 6.91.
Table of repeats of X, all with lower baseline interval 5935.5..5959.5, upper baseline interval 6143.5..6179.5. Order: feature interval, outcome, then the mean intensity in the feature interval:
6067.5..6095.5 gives 0.00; 7.01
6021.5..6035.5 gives 0.02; 6.96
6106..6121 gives 0.02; 6.88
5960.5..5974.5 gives 0.02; 7.07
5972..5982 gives 0.01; 7.15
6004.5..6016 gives 0.00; 7.12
